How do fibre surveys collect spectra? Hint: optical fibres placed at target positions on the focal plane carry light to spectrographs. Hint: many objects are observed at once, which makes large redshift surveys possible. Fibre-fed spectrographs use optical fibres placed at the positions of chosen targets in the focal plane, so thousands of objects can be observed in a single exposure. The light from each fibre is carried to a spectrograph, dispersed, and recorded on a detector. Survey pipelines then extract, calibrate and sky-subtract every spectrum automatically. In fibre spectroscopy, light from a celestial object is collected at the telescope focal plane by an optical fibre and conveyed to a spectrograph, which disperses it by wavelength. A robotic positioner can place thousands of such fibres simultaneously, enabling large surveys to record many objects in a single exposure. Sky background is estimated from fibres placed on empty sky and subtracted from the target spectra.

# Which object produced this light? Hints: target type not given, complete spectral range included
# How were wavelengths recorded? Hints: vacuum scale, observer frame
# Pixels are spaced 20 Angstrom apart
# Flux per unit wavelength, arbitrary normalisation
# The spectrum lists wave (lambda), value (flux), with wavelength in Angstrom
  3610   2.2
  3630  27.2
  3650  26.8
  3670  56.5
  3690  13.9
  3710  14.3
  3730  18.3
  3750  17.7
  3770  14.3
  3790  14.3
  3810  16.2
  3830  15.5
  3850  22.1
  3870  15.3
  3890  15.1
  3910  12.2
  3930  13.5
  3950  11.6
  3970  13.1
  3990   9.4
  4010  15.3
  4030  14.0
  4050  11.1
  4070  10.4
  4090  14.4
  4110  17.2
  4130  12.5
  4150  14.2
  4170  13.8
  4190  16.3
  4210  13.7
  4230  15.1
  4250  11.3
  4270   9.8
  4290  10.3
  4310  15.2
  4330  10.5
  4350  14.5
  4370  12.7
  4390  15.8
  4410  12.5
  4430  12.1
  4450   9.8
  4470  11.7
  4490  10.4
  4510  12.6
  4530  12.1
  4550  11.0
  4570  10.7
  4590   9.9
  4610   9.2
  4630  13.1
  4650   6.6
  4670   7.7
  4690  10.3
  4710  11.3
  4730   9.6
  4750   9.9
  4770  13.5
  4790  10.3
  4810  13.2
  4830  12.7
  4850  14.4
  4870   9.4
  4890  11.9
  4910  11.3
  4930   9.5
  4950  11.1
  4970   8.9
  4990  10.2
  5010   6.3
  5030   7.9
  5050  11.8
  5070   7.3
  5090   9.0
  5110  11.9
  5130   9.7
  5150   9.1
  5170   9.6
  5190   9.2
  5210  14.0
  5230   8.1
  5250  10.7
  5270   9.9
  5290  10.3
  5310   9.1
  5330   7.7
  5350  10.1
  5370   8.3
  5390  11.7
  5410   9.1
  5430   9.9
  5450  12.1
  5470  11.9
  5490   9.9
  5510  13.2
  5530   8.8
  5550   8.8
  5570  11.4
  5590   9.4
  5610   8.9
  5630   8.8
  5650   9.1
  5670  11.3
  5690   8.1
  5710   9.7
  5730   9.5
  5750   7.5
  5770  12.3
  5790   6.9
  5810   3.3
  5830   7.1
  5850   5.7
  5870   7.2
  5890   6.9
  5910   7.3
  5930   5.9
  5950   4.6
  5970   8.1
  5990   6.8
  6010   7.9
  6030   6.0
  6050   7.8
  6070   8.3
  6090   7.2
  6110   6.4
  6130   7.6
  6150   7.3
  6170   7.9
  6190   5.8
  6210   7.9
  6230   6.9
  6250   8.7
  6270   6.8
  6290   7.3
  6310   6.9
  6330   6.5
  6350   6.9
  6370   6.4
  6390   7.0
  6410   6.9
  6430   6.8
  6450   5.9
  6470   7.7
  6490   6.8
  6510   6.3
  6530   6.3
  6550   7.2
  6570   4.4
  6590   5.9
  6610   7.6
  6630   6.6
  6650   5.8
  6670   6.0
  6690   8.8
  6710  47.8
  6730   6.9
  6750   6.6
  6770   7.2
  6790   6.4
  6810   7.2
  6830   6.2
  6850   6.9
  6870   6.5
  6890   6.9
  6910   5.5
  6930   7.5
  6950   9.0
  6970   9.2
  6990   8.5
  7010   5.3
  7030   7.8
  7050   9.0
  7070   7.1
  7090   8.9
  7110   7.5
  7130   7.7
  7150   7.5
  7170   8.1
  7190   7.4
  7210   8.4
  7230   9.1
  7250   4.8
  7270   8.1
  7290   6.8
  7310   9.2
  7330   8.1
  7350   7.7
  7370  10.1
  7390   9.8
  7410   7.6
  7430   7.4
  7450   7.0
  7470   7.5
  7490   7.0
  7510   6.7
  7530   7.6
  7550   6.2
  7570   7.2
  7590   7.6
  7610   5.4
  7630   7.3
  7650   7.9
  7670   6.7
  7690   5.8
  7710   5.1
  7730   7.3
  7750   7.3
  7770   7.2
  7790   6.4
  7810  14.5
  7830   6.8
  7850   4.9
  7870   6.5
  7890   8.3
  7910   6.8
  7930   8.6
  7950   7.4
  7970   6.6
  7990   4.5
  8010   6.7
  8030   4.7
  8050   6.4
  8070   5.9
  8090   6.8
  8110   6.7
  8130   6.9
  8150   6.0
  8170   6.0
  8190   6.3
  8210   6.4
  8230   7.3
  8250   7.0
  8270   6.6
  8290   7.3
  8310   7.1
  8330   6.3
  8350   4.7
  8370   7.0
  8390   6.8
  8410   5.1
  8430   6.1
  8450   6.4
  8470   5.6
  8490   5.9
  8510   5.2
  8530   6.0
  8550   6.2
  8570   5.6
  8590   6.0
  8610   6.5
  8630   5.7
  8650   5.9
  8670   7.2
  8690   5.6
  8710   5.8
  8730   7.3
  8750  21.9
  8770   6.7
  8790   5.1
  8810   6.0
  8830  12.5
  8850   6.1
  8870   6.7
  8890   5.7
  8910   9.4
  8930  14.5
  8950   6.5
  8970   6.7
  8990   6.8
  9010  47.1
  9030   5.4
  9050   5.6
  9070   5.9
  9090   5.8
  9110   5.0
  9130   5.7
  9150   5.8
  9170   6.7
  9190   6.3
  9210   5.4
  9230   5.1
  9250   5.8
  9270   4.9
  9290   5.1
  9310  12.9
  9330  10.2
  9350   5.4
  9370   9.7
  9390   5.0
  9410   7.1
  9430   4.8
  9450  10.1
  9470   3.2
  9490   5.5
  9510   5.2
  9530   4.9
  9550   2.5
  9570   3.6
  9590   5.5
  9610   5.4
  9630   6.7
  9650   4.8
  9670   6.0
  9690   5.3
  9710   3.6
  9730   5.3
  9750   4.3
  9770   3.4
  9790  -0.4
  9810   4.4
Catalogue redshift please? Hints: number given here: 0.798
